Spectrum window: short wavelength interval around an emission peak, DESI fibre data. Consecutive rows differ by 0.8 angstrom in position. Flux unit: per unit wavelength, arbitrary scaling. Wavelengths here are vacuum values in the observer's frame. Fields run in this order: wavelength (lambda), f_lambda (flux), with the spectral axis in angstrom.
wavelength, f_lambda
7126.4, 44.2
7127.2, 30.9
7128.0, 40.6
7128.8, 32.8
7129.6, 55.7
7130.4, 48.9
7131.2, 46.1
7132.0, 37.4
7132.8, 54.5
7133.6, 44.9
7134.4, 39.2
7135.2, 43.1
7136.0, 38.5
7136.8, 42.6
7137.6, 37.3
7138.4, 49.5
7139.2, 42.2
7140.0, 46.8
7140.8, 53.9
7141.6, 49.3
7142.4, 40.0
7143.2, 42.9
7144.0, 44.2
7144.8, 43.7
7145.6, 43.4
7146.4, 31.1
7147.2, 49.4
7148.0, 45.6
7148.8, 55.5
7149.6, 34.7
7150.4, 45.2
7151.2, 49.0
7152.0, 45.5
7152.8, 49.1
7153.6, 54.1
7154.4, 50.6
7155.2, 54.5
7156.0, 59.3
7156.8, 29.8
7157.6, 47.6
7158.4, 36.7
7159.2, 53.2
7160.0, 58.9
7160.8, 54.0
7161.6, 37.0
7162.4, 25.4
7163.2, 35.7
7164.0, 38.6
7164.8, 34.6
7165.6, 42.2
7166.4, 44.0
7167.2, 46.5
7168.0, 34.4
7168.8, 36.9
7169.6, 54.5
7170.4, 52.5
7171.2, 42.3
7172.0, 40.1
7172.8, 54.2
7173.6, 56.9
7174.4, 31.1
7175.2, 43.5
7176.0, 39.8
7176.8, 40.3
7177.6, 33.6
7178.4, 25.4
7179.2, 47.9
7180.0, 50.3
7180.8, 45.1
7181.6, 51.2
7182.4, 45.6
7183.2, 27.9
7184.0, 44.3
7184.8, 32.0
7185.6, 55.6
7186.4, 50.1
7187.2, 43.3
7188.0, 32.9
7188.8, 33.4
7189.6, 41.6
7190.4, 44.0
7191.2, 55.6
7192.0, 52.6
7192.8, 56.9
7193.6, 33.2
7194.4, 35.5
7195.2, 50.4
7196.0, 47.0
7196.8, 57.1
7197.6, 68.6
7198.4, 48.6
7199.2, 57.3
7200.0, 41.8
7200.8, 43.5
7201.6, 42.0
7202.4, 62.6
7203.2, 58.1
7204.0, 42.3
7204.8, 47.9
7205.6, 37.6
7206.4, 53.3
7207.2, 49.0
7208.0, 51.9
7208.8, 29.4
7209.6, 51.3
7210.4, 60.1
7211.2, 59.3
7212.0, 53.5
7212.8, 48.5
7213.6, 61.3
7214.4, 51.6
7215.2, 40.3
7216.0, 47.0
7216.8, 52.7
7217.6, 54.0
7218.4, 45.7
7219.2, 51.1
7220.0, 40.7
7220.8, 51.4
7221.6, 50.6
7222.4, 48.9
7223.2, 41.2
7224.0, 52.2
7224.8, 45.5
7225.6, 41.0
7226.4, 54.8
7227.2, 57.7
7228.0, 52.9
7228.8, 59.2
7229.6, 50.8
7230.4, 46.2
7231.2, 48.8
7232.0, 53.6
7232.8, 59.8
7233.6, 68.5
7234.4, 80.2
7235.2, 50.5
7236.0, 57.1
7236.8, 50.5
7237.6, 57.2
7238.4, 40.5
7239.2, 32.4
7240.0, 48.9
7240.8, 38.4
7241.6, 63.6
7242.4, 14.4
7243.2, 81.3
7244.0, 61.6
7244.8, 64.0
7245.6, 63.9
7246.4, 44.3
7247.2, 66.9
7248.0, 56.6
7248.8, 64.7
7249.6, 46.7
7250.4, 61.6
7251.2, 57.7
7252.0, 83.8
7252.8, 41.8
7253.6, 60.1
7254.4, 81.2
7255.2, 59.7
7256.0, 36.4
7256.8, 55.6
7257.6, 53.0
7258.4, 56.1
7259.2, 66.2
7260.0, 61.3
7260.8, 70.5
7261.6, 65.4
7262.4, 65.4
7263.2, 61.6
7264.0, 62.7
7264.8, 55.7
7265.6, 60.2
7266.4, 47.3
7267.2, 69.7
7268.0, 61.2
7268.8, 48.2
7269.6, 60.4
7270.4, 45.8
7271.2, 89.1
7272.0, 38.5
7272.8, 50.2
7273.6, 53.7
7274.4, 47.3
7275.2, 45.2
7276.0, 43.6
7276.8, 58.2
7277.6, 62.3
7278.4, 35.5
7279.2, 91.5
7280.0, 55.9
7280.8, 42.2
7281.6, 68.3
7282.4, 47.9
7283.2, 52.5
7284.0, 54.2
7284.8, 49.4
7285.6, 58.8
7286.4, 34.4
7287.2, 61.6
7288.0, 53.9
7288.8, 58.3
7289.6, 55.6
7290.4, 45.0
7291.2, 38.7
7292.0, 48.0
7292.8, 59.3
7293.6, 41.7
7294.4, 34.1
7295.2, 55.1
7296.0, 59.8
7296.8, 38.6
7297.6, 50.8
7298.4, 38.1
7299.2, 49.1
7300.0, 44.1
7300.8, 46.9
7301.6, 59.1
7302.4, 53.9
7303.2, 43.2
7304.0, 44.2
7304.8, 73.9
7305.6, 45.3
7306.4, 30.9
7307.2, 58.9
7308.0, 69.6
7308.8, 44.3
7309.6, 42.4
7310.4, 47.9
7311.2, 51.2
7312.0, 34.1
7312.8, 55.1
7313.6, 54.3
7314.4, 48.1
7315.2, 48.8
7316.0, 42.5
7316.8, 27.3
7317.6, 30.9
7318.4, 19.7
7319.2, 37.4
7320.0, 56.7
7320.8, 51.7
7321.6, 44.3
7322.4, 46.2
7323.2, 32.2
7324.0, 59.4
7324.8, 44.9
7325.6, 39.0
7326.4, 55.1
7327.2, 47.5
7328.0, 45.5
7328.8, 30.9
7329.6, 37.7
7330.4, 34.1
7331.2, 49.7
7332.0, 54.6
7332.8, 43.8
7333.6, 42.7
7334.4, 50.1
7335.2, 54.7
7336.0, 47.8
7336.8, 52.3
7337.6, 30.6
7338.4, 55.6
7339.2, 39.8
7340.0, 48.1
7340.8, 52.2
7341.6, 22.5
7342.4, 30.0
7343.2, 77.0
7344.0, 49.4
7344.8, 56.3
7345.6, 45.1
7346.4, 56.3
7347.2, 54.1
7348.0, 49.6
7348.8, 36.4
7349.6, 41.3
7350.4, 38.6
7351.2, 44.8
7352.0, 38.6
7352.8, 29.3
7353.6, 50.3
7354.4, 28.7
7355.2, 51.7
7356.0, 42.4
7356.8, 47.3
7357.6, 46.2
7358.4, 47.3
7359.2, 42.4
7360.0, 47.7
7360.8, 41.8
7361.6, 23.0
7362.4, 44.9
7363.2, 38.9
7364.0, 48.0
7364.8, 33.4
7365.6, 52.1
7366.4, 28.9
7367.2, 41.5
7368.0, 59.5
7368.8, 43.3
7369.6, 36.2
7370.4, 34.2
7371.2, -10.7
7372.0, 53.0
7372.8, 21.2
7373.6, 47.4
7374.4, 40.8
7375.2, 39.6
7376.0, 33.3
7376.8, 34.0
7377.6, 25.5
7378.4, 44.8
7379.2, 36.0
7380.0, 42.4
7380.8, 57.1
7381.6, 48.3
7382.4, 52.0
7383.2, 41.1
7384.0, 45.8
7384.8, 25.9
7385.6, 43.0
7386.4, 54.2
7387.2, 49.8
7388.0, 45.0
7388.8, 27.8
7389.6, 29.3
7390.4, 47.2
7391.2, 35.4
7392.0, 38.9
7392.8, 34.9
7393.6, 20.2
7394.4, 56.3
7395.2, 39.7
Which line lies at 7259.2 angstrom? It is Mg II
